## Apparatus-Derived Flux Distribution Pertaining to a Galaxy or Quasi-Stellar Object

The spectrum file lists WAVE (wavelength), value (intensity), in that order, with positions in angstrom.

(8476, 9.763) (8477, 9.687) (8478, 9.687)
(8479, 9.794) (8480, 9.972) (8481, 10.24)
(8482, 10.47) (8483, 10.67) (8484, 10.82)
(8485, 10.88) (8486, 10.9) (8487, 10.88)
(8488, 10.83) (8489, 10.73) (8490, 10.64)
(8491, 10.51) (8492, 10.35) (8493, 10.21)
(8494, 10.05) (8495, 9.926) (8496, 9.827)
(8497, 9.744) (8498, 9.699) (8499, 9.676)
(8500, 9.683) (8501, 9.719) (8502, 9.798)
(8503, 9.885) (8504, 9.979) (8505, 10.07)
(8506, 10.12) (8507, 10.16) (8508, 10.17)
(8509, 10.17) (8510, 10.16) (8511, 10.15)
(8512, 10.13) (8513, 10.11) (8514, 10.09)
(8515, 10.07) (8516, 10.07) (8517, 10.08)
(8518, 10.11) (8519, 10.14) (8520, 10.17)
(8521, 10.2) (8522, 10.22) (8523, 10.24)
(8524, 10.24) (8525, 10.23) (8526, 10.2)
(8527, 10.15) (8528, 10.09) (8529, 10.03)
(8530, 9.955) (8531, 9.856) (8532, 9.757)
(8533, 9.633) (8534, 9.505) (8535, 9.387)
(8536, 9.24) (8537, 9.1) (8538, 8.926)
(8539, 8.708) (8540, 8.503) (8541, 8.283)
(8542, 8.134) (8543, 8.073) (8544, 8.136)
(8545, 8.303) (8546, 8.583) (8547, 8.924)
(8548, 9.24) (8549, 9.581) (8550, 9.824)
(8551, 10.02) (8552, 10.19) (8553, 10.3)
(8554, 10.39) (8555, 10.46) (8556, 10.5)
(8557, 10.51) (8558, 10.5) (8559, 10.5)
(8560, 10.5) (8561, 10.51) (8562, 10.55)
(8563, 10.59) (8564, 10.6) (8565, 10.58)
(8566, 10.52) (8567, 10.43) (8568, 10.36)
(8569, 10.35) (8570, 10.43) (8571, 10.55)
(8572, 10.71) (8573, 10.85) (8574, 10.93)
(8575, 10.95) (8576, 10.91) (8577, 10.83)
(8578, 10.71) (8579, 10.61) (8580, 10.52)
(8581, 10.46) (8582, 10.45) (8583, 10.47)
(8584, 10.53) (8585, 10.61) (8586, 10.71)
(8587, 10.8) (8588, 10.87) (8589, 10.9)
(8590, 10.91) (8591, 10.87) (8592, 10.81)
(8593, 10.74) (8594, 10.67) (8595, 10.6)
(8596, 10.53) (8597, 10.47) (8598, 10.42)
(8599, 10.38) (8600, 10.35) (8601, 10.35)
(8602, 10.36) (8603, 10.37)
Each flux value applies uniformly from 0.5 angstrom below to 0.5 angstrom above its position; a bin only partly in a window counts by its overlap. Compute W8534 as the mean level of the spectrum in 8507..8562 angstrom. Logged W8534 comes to 9.77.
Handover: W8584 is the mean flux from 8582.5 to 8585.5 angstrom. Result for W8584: 10.5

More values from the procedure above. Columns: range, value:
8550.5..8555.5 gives 10.3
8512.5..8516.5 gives 10.1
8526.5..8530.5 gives 10.1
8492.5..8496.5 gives 10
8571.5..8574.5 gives 10.8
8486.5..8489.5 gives 10.8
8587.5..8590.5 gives 10.9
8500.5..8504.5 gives 9.85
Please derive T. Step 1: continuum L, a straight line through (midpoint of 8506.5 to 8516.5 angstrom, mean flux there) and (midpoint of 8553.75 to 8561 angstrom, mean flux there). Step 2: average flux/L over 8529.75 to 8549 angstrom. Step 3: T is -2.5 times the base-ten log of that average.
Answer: 0.16 mag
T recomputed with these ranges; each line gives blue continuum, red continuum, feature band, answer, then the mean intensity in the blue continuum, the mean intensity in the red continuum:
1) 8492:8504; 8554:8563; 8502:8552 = 0.055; 9.87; 10.5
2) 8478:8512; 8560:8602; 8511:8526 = 0.017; 10.2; 10.6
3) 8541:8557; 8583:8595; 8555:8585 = -0.052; 9.38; 10.7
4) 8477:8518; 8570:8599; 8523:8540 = 0.076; 10.2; 10.7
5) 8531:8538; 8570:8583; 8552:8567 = -0.033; 9.43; 10.7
